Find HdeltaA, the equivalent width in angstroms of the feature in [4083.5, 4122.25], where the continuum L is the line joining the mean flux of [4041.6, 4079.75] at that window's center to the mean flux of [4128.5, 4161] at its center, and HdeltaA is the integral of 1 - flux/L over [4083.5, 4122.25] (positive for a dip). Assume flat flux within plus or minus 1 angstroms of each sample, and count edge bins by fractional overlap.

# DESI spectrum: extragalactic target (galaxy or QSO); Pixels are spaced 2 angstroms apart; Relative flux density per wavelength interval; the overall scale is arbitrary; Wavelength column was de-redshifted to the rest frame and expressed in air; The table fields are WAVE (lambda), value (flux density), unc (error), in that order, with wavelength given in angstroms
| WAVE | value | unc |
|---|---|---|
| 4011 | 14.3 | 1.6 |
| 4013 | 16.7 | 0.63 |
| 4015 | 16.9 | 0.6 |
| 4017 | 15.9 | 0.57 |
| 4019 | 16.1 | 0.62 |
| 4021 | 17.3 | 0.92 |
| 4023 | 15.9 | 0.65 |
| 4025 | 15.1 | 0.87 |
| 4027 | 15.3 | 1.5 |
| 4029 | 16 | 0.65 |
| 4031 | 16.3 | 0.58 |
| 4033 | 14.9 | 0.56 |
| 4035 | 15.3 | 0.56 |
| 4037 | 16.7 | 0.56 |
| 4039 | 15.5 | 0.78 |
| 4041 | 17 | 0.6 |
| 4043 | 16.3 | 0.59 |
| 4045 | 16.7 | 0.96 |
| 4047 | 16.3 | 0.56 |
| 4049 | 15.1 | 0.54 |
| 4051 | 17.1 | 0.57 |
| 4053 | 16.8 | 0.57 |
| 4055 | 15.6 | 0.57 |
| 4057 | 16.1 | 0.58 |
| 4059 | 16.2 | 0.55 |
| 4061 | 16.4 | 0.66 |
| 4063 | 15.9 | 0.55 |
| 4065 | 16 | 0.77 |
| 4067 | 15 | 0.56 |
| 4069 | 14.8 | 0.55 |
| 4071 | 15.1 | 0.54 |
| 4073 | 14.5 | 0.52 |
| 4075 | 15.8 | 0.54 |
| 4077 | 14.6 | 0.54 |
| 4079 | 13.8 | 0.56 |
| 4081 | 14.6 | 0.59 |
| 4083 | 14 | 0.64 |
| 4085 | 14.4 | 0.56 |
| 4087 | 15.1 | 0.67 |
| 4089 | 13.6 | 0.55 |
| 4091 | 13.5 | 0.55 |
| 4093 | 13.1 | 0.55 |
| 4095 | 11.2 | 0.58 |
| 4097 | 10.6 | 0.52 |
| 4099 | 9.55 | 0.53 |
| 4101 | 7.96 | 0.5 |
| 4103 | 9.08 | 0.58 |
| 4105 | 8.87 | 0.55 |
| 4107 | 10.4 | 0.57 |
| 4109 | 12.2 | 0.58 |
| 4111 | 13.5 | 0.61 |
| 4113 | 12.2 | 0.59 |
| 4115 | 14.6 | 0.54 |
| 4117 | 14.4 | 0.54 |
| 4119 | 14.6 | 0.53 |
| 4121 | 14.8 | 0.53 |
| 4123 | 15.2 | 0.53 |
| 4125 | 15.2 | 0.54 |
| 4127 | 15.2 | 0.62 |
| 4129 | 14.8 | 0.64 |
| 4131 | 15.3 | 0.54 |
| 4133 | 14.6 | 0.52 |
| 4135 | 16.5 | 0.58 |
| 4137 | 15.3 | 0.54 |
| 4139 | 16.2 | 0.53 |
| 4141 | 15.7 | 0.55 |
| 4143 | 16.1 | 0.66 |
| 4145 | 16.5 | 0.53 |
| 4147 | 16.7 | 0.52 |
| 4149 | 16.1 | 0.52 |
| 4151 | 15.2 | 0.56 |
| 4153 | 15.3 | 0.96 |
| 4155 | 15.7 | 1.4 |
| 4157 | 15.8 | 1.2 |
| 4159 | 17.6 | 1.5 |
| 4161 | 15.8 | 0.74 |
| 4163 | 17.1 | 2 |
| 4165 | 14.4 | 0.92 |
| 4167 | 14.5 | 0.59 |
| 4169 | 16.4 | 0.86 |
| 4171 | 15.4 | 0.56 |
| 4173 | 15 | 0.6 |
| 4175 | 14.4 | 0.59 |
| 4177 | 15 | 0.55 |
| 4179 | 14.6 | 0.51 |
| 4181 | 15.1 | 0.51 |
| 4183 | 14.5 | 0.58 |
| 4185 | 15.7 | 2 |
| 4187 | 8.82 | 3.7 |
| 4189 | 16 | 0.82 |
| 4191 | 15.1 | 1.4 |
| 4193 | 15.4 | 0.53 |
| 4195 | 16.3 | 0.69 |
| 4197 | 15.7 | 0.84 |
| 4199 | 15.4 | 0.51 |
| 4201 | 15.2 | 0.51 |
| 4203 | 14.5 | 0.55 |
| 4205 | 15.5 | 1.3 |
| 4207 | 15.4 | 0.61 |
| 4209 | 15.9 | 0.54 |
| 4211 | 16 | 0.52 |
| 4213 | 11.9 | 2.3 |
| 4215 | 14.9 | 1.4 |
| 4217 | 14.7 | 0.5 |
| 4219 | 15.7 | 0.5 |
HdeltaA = 8.5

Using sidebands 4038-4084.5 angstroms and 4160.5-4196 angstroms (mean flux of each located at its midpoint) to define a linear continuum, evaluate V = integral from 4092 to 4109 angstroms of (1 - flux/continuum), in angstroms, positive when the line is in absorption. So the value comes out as 5.7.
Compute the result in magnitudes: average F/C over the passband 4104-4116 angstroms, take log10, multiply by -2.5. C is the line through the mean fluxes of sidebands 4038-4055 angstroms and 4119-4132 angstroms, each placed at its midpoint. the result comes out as 0.27 mag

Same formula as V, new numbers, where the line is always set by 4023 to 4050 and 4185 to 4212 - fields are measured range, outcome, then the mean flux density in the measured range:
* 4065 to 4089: 1.5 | 14.7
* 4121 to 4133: 0.3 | 15.1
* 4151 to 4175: -0.7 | 15.7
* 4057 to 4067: -0.2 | 16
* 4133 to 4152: -0.8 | 16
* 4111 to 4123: 1.0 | 14.2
